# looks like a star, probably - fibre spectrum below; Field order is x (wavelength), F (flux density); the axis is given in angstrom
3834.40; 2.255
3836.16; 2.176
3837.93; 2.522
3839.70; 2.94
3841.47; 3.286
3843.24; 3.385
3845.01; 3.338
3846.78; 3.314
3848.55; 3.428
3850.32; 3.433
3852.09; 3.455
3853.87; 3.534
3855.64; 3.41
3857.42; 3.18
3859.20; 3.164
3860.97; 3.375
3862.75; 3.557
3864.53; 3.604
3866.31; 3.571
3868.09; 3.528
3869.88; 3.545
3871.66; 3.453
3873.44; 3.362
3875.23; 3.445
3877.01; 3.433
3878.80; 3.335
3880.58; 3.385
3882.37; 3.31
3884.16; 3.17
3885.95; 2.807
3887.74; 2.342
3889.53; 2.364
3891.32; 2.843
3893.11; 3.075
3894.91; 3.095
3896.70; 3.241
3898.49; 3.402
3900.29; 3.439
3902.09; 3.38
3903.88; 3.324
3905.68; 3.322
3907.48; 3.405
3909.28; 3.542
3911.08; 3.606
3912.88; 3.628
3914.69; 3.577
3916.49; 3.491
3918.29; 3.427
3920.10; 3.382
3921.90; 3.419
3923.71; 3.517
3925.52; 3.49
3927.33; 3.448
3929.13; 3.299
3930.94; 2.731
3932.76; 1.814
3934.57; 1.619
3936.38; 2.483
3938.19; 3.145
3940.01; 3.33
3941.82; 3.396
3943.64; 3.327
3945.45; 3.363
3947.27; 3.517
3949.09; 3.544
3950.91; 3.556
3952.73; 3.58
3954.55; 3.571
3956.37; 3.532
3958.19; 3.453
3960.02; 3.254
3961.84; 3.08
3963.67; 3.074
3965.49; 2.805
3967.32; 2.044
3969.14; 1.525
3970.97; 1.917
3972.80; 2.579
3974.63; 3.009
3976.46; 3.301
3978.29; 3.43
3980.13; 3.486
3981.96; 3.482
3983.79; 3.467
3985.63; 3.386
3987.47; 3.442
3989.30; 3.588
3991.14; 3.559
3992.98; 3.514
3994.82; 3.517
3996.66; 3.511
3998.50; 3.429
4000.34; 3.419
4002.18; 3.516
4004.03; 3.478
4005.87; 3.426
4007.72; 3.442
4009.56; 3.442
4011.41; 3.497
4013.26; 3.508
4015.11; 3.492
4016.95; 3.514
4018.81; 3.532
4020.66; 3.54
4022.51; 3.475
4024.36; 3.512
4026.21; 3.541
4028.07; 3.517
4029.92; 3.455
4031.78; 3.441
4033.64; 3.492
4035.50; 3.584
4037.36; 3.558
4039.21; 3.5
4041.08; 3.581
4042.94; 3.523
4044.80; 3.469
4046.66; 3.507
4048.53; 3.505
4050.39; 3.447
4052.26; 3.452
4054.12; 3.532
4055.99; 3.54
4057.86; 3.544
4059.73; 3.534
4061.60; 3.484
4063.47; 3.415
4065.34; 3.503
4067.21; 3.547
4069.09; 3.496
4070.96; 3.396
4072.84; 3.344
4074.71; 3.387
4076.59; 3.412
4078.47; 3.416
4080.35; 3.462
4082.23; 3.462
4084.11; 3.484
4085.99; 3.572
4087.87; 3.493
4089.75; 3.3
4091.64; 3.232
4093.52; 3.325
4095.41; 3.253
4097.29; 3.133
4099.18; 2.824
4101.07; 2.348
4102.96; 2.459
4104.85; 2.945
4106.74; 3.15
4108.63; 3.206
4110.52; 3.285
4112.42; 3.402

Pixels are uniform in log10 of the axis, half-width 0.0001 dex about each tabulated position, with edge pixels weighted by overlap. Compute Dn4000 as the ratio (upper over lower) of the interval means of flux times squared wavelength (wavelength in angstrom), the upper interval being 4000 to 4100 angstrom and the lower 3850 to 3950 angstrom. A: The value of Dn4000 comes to 1.1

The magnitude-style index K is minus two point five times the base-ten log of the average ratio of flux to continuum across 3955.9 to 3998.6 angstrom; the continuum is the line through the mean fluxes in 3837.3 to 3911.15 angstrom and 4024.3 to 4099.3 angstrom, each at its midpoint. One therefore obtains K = 0.08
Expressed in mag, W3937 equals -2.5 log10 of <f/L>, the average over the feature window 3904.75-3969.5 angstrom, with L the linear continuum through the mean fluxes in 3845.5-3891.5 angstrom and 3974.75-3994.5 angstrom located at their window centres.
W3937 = 0.064 mag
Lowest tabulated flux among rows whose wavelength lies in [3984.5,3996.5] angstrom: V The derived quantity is 3.386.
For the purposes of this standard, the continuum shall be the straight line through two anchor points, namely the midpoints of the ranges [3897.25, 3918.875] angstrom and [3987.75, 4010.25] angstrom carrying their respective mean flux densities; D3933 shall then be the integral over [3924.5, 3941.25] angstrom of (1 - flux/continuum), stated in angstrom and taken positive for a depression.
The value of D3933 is 3.06 angstrom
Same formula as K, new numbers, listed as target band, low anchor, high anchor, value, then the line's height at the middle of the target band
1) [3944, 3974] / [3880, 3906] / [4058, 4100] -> 0.06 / 3.2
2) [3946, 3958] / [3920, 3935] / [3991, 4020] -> -0.13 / 3.14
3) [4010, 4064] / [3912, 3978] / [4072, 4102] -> -0.10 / 3.21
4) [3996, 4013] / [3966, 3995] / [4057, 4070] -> -0.09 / 3.19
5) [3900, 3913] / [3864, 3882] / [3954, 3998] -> -0.03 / 3.36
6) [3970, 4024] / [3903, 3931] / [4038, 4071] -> 0.03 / 3.47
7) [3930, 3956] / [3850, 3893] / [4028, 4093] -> 0.09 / 3.35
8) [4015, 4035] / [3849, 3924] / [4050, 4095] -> -0.03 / 3.42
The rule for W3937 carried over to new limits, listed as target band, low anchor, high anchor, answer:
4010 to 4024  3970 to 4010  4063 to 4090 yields -0.04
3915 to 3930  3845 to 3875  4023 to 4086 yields 0.00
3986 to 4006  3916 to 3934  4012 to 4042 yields -0.03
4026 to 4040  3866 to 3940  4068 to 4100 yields -0.06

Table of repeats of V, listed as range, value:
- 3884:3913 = 2.342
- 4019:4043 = 3.441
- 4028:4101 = 2.824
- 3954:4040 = 1.525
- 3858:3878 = 3.164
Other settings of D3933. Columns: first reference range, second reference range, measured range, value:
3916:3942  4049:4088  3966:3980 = 2.6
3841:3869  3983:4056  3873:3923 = 2.4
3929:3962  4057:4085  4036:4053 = -0.6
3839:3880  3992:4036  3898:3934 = 1.2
